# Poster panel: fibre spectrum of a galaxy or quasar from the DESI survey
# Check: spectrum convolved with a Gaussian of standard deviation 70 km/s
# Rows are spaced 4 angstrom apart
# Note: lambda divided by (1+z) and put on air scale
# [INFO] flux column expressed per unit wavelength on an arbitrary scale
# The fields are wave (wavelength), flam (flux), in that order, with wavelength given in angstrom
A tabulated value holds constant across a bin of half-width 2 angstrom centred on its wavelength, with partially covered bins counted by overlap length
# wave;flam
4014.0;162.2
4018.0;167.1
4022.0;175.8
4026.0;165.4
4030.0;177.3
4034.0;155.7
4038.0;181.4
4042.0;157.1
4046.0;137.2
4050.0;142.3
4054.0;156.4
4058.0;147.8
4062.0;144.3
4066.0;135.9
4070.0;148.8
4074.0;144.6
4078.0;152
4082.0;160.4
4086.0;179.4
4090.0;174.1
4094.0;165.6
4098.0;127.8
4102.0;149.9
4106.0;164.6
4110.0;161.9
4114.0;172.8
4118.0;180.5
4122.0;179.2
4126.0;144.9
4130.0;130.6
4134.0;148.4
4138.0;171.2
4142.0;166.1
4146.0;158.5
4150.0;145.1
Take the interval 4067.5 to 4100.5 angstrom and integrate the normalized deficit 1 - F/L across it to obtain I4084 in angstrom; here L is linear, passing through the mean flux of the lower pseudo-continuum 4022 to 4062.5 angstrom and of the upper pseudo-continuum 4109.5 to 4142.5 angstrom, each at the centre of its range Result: 0.7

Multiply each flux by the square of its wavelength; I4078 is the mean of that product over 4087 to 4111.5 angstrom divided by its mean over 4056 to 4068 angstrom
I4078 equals 1.1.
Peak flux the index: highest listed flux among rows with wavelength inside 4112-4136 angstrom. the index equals 180.5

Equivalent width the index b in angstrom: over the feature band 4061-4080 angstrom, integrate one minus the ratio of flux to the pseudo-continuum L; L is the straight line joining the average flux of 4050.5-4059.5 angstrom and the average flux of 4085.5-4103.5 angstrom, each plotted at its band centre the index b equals 1.0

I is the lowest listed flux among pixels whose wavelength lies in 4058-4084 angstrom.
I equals 135.9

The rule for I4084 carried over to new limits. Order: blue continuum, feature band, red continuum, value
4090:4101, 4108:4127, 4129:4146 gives -1.8 angstrom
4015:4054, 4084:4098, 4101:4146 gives -0.5 angstrom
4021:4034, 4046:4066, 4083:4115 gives 2.5 angstrom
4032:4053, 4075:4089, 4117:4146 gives -0.6 angstrom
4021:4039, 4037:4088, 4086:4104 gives 3.5 angstrom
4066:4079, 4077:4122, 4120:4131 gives -4.1 angstrom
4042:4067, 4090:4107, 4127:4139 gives -0.8 angstrom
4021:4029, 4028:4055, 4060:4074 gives 0.3 angstrom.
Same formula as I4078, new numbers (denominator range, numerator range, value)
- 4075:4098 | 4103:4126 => 1.05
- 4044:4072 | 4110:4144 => 1.16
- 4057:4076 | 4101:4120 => 1.18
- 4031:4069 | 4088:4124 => 1.11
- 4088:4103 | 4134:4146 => 1.08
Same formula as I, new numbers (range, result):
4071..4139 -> 127.8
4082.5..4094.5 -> 165.6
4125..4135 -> 130.6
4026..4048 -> 137.2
